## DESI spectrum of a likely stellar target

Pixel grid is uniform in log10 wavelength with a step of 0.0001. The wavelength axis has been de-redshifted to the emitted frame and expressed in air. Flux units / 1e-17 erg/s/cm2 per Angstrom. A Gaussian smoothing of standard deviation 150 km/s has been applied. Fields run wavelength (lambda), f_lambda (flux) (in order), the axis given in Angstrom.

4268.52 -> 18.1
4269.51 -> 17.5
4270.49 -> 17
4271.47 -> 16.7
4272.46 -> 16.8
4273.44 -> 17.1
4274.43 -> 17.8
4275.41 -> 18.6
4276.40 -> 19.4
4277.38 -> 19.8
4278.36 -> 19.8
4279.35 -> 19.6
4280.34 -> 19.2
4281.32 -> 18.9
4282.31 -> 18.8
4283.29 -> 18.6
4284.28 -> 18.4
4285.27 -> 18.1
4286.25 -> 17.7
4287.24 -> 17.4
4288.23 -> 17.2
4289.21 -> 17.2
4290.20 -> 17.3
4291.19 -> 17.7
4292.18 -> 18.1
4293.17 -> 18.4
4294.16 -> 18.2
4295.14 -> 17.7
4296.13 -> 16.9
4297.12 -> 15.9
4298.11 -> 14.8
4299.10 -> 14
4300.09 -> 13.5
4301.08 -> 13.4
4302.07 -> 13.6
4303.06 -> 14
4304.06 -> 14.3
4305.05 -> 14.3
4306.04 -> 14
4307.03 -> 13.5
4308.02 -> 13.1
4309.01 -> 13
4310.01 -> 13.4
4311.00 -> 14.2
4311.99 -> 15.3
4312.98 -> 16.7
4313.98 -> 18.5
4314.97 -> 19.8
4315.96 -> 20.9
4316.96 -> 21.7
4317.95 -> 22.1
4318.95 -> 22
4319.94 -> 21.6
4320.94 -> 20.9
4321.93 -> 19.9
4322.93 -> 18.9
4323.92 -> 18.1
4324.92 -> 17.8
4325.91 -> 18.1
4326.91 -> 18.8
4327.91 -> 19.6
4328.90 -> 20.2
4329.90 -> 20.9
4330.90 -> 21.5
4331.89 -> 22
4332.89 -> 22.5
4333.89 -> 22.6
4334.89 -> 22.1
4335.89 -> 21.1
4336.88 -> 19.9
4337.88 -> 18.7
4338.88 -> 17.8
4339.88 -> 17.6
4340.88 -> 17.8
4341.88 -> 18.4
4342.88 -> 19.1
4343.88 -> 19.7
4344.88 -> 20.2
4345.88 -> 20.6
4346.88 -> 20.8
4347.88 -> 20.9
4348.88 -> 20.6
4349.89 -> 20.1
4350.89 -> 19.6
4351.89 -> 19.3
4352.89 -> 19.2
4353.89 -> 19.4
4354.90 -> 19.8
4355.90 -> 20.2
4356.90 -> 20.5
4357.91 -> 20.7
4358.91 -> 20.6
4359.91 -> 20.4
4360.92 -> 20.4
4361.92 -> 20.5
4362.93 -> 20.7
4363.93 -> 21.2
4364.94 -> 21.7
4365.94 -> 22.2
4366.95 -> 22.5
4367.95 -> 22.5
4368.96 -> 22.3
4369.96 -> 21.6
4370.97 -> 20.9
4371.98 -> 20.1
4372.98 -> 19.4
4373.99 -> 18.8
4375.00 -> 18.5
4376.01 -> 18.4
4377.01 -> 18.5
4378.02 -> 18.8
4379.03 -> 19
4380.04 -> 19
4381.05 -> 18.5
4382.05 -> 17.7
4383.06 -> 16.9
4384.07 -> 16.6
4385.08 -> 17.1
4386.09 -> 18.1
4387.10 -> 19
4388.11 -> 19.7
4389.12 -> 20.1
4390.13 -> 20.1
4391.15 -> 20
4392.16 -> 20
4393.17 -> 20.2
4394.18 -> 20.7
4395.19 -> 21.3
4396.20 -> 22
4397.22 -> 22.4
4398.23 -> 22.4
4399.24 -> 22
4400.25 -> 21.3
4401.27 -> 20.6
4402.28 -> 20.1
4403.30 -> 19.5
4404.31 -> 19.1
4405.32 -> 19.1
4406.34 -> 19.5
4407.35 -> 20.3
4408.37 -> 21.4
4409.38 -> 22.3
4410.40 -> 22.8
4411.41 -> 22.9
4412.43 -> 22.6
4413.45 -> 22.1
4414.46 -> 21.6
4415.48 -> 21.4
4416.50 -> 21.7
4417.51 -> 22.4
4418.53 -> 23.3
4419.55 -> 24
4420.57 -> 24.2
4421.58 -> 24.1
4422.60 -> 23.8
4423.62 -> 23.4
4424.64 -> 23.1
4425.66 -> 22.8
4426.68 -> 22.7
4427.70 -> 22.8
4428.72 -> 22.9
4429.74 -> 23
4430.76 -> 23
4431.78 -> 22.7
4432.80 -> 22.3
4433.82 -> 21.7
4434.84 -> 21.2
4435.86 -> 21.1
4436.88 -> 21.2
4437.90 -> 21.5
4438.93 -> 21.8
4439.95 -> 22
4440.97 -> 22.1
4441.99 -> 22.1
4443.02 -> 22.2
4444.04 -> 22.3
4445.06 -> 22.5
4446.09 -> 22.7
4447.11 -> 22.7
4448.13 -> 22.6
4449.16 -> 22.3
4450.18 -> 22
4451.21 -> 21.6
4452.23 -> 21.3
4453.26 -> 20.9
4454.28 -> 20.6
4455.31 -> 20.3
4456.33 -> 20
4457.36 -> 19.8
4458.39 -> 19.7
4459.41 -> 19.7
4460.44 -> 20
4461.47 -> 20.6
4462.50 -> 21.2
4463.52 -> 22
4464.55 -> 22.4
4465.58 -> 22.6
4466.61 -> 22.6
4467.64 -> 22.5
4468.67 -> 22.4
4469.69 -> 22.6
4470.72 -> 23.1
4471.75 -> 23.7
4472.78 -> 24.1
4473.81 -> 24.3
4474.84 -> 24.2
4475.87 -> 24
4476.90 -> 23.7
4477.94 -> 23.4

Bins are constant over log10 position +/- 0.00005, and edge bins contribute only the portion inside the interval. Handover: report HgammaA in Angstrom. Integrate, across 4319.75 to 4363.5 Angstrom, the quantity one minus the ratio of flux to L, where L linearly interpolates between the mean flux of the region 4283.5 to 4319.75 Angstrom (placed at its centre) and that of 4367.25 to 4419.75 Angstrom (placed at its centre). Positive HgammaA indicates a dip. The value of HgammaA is -4.18 Angstrom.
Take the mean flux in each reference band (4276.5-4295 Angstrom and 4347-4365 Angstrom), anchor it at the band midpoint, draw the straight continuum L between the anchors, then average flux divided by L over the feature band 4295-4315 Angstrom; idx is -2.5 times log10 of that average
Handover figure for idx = 0.27 mag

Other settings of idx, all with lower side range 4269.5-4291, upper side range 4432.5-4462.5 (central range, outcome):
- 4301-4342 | 0.042 mag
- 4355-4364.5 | -0.047 mag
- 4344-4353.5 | -0.036 mag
